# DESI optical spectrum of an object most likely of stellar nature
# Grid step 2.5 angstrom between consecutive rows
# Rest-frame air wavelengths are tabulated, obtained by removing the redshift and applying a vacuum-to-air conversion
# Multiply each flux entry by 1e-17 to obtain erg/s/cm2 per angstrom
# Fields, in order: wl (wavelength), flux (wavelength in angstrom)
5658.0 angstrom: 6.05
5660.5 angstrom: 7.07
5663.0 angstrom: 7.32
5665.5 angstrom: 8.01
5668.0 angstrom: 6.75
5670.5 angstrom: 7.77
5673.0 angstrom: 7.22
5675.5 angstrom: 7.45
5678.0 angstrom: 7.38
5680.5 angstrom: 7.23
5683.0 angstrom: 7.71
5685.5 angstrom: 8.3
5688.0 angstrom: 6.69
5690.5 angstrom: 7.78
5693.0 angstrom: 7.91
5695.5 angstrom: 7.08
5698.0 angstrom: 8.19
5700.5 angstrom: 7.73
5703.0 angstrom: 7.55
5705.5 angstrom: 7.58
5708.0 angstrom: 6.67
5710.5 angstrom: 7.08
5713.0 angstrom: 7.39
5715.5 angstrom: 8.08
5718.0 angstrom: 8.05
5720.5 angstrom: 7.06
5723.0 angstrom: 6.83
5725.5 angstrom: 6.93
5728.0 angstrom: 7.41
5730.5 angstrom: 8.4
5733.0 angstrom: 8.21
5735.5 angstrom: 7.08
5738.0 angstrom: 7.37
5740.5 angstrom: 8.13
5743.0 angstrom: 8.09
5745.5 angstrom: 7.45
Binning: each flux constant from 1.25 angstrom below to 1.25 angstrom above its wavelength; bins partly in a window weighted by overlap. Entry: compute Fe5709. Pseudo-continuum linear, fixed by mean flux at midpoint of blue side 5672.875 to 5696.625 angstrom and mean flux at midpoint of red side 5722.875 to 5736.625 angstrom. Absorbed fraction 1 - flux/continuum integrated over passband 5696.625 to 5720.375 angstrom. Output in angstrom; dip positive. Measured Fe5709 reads -0.16 angstrom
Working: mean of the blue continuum 7.49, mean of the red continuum 7.53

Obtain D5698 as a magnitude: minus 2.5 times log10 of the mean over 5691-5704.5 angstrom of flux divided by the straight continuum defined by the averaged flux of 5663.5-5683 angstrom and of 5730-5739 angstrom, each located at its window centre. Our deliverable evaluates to -0.02 mag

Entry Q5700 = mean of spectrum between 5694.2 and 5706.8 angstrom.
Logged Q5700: 7.62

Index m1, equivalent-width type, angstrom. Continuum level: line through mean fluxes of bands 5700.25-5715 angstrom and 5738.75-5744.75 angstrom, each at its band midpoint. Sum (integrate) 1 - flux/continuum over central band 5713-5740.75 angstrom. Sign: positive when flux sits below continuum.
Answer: 0.5 angstrom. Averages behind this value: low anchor 7.34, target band 7.57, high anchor 7.99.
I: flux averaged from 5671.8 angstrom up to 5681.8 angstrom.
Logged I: 7.32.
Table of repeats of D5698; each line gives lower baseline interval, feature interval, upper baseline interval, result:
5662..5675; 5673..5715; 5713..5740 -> 0.00 mag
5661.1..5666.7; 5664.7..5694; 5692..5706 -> 0.02 mag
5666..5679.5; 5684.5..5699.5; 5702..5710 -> -0.05 mag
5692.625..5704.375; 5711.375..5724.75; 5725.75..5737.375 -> 0.03 mag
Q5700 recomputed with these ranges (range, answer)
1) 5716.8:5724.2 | 7.31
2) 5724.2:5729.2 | 7.16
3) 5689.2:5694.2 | 7.83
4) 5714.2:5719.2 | 8.06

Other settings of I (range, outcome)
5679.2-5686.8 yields 7.74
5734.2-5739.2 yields 7.23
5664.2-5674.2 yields 7.44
